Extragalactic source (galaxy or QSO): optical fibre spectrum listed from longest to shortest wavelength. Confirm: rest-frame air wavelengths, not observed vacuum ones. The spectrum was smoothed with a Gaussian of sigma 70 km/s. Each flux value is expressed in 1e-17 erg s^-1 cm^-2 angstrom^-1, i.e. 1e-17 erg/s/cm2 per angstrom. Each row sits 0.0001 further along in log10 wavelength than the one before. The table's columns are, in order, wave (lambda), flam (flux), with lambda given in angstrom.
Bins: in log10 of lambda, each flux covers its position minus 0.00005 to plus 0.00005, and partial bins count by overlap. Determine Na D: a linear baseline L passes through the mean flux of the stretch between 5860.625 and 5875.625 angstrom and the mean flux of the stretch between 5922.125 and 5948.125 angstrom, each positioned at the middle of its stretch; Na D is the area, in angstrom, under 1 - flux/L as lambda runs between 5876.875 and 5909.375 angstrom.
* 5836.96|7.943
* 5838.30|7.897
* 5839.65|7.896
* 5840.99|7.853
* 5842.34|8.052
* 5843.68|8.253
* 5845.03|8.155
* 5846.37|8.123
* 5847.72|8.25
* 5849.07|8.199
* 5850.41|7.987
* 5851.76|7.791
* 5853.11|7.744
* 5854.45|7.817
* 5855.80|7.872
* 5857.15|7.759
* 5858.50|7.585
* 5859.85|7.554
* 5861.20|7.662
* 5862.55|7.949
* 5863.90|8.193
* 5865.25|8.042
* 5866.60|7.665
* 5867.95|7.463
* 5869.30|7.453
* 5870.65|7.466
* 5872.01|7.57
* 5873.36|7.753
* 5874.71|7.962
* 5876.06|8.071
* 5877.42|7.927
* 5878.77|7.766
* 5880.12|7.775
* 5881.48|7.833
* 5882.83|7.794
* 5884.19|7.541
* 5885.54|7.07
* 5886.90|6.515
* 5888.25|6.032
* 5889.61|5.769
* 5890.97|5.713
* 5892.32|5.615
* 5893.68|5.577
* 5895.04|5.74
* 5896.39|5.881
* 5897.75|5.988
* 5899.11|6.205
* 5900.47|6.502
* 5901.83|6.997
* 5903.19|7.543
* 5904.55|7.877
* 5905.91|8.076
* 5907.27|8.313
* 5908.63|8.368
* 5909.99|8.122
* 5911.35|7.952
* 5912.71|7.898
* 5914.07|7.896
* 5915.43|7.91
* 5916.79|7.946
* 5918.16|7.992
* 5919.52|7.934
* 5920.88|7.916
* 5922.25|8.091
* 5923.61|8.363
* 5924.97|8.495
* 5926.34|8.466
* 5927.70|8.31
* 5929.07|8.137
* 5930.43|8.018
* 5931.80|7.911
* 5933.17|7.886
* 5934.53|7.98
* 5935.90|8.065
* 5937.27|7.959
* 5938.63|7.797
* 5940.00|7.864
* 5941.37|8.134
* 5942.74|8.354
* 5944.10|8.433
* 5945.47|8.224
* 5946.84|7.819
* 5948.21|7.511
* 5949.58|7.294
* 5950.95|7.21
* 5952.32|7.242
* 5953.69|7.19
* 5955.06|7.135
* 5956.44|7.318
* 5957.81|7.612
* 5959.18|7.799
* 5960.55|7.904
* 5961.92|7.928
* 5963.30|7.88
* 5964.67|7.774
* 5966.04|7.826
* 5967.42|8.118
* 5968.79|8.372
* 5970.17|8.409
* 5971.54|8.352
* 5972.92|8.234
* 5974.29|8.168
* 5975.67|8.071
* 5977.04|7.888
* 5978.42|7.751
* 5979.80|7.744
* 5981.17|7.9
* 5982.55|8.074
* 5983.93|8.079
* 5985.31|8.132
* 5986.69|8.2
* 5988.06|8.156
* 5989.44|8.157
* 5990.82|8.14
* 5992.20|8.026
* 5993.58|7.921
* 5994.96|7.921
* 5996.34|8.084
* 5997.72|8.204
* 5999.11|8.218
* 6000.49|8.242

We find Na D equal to 3.9 angstrom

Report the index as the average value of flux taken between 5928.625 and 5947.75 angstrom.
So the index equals 8.04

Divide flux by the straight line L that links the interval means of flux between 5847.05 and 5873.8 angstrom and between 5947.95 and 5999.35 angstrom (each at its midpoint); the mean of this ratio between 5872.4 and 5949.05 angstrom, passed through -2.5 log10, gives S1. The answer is 0.04 mag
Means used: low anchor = 7.79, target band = 7.57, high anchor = 7.89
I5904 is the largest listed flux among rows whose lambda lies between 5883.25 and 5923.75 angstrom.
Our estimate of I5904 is 8.368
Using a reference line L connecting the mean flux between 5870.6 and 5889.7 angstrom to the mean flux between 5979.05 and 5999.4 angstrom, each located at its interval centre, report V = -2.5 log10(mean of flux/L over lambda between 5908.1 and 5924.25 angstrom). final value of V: -0.05 mag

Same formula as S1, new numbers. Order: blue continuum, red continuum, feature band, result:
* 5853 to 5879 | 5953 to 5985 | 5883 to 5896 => 0.24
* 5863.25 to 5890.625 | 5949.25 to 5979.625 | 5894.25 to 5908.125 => 0.10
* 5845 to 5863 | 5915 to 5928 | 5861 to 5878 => 0.02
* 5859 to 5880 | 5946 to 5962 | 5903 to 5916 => -0.05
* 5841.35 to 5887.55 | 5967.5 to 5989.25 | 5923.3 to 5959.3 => 0.02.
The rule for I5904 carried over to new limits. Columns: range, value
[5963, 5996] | 8.409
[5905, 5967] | 8.495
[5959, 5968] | 8.118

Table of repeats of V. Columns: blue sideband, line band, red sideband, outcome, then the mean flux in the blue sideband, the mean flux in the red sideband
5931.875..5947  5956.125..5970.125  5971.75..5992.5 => 0.02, 8.05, 8.06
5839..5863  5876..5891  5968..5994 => 0.11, 7.92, 8.1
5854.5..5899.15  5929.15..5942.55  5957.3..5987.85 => -0.04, 7.2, 8.02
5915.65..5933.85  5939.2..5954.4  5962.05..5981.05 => 0.04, 8.11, 8.04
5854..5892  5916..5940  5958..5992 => -0.04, 7.46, 8.04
